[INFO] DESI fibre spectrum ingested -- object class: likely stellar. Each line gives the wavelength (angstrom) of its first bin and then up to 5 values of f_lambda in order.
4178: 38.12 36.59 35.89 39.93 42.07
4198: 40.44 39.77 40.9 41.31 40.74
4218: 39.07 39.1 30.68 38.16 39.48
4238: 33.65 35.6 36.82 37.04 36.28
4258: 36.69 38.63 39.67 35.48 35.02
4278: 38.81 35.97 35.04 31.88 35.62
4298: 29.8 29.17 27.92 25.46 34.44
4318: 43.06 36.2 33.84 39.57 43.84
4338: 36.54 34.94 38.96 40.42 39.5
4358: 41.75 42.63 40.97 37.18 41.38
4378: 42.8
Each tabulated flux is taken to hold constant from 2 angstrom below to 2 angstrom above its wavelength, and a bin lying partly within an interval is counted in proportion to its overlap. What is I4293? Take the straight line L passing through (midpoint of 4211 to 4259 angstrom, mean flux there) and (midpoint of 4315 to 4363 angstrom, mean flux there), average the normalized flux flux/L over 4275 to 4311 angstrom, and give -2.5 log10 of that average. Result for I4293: 0.18 mag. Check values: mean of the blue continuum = 37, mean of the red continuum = 39.1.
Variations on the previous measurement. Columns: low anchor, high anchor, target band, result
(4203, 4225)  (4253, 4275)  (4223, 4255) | 0.07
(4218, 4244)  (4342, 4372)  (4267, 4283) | 0.03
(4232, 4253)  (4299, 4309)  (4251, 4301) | -0.11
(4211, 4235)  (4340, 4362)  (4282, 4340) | 0.13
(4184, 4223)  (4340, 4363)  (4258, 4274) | 0.07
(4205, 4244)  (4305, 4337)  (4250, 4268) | -0.02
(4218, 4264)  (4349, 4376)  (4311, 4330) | 0.08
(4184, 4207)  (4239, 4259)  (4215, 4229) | 0.04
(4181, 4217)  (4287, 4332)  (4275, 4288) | -0.04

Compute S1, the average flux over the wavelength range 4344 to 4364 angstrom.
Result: 40.7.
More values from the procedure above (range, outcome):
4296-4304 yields 29.5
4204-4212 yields 41.1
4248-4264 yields 37.2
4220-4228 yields 34.9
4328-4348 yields 38.8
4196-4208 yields 40.4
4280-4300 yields 33.7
